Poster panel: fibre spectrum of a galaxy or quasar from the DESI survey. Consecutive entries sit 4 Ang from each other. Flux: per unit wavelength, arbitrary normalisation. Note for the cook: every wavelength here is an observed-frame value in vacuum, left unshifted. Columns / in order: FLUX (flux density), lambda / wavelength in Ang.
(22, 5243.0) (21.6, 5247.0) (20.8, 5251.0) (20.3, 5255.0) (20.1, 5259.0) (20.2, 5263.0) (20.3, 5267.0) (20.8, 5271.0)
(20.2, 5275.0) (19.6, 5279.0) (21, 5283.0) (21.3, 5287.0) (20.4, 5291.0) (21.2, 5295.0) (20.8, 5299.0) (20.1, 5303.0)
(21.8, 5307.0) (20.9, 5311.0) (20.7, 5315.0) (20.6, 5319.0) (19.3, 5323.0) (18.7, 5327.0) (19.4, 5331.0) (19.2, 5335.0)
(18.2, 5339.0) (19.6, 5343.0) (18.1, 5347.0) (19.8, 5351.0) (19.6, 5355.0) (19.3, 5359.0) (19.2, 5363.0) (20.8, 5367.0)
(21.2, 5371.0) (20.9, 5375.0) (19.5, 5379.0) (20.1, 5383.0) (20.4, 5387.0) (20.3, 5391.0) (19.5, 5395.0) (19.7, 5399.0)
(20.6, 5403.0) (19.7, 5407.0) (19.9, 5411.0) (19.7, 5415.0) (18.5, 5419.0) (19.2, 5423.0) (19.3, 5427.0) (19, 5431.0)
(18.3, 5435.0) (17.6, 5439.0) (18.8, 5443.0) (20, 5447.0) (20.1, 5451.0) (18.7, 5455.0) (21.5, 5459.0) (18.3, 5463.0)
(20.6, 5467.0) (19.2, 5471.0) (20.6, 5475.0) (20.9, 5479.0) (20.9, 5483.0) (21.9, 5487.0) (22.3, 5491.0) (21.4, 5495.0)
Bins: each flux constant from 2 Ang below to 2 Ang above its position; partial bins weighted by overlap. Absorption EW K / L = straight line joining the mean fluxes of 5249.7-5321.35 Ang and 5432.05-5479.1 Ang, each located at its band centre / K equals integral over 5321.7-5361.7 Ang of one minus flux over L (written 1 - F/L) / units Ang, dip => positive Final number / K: 2.2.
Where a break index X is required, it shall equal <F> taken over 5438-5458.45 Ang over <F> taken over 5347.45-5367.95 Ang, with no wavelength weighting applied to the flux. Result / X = 0.99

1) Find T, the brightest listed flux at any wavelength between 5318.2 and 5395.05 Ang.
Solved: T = 21.2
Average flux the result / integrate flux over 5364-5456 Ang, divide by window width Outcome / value 19.6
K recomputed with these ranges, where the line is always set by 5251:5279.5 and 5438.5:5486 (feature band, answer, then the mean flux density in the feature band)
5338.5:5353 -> 0.8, 19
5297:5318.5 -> -0.7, 20.8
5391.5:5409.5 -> 0.1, 19.9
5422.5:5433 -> 0.4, 19.2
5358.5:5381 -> -0.2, 20.2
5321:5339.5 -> 1.0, 19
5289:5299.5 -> -0.3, 20.8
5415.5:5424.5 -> 0.4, 19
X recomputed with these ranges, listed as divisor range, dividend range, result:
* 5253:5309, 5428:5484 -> 0.95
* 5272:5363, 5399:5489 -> 0.99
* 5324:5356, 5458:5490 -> 1.08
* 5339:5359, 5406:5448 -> 0.99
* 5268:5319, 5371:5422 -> 0.96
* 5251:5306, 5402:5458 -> 0.94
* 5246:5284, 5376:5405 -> 0.98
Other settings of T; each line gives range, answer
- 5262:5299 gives 21.3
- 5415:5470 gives 21.5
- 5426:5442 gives 19.3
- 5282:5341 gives 21.8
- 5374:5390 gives 20.9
